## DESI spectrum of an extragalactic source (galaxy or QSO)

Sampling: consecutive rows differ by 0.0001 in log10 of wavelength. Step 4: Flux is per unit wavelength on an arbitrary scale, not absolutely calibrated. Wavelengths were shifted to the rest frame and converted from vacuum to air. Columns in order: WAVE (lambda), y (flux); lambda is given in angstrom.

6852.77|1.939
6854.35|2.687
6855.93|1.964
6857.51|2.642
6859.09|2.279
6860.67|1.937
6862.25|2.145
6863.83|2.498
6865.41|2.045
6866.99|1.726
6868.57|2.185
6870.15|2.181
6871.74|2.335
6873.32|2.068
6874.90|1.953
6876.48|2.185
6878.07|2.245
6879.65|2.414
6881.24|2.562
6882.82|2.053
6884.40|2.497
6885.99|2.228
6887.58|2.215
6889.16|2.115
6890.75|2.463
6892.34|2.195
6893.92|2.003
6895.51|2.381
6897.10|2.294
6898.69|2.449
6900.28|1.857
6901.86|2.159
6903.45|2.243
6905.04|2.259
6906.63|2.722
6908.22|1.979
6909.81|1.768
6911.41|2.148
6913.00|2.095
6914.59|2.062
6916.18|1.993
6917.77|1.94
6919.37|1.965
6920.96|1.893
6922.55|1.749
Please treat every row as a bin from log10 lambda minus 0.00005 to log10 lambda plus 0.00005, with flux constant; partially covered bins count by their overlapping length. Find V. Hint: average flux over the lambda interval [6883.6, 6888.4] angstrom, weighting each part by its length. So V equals 2.31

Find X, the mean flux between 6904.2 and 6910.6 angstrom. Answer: 2.18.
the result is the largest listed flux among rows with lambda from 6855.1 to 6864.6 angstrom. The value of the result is 2.642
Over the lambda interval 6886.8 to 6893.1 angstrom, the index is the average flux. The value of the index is 2.25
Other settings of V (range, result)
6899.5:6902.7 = 2.02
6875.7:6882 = 2.35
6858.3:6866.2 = 2.18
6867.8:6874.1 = 2.19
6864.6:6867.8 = 1.89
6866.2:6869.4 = 1.96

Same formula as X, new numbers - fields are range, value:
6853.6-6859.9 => 2.39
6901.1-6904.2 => 2.2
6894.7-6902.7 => 2.23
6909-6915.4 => 2.02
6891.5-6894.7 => 2.11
